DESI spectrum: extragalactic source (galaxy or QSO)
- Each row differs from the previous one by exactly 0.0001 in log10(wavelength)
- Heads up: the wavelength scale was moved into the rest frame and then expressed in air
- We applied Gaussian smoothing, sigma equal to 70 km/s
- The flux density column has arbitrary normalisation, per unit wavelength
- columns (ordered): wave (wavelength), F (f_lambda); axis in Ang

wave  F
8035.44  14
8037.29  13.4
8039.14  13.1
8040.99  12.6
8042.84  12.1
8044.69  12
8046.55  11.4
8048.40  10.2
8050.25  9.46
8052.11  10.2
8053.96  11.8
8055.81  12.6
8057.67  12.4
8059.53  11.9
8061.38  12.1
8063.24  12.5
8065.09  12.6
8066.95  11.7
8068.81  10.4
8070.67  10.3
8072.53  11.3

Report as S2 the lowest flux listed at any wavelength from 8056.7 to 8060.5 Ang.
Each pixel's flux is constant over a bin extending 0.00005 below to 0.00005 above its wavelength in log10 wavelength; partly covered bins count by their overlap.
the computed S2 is 11.9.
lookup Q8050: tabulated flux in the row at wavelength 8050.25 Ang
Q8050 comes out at 9.46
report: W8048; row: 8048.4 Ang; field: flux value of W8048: 10.2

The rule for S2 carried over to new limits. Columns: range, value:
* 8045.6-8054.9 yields 9.46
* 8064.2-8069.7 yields 10.4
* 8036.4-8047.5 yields 11.4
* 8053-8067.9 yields 11.7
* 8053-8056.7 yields 11.8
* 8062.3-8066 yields 12.5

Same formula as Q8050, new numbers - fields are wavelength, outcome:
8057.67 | 12.4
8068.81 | 10.4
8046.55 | 11.4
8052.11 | 10.2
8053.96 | 11.8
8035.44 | 14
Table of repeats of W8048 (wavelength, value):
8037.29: 13.4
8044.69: 12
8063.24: 12.5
